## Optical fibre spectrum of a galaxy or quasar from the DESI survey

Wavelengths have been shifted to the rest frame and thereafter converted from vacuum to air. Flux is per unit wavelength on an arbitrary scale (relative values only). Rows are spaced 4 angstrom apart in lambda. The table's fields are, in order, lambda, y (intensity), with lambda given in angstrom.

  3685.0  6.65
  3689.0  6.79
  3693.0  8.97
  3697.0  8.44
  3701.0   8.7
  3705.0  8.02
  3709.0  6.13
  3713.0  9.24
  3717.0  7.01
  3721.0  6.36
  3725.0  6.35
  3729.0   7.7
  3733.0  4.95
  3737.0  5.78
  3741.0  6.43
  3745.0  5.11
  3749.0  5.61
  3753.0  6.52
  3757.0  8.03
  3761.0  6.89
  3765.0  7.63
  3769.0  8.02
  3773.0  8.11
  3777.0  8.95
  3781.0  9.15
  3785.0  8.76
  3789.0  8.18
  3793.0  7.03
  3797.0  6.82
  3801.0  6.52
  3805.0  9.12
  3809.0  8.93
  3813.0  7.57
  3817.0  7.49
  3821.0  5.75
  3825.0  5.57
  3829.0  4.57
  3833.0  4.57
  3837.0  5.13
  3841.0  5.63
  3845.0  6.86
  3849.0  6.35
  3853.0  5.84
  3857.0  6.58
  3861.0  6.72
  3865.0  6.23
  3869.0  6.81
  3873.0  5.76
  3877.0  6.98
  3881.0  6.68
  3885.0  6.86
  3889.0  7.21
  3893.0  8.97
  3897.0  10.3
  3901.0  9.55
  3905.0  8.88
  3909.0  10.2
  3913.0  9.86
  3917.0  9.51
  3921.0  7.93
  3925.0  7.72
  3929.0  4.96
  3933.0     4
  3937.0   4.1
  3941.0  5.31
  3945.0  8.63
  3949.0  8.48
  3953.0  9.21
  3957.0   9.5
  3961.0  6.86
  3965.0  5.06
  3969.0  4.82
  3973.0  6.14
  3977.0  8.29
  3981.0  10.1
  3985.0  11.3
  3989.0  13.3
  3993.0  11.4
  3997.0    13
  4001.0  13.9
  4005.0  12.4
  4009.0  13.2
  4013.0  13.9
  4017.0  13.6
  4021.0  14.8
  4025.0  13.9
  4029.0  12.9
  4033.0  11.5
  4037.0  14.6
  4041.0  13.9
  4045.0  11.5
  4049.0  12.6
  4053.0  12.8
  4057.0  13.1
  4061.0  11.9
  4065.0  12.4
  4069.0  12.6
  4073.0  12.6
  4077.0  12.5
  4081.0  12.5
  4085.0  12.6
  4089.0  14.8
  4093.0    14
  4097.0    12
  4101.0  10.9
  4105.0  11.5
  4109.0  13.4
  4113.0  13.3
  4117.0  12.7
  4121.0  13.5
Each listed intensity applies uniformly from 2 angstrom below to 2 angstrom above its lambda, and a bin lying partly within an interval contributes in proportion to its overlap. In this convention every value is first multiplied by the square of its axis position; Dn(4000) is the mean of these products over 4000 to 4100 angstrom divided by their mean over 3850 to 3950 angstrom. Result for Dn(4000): 1.9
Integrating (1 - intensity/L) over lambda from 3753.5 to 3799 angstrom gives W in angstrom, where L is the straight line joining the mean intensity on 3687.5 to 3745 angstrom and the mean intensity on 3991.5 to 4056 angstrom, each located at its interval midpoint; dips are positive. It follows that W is 2.1 angstrom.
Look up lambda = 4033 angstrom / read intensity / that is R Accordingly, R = 11.5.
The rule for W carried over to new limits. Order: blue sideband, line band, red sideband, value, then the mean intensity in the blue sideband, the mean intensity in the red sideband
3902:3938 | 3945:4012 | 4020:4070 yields 2.5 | 7.61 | 12.9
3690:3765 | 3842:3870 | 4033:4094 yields 8.5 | 7.03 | 12.9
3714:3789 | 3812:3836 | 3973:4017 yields 7.6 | 7.13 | 11.9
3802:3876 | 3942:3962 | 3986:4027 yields 4.7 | 6.42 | 13.3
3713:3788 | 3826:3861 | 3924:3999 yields 8.3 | 7.15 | 8.01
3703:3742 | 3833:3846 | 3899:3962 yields 3.1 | 6.81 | 7.81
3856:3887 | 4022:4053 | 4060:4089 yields -4.1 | 6.58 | 12.6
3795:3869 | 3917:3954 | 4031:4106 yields 9.6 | 6.47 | 12.7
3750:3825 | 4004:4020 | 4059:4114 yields -2.8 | 7.66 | 12.6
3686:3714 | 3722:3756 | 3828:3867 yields 5.9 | 7.95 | 5.88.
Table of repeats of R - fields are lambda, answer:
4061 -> 11.9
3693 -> 8.97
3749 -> 5.61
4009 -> 13.2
